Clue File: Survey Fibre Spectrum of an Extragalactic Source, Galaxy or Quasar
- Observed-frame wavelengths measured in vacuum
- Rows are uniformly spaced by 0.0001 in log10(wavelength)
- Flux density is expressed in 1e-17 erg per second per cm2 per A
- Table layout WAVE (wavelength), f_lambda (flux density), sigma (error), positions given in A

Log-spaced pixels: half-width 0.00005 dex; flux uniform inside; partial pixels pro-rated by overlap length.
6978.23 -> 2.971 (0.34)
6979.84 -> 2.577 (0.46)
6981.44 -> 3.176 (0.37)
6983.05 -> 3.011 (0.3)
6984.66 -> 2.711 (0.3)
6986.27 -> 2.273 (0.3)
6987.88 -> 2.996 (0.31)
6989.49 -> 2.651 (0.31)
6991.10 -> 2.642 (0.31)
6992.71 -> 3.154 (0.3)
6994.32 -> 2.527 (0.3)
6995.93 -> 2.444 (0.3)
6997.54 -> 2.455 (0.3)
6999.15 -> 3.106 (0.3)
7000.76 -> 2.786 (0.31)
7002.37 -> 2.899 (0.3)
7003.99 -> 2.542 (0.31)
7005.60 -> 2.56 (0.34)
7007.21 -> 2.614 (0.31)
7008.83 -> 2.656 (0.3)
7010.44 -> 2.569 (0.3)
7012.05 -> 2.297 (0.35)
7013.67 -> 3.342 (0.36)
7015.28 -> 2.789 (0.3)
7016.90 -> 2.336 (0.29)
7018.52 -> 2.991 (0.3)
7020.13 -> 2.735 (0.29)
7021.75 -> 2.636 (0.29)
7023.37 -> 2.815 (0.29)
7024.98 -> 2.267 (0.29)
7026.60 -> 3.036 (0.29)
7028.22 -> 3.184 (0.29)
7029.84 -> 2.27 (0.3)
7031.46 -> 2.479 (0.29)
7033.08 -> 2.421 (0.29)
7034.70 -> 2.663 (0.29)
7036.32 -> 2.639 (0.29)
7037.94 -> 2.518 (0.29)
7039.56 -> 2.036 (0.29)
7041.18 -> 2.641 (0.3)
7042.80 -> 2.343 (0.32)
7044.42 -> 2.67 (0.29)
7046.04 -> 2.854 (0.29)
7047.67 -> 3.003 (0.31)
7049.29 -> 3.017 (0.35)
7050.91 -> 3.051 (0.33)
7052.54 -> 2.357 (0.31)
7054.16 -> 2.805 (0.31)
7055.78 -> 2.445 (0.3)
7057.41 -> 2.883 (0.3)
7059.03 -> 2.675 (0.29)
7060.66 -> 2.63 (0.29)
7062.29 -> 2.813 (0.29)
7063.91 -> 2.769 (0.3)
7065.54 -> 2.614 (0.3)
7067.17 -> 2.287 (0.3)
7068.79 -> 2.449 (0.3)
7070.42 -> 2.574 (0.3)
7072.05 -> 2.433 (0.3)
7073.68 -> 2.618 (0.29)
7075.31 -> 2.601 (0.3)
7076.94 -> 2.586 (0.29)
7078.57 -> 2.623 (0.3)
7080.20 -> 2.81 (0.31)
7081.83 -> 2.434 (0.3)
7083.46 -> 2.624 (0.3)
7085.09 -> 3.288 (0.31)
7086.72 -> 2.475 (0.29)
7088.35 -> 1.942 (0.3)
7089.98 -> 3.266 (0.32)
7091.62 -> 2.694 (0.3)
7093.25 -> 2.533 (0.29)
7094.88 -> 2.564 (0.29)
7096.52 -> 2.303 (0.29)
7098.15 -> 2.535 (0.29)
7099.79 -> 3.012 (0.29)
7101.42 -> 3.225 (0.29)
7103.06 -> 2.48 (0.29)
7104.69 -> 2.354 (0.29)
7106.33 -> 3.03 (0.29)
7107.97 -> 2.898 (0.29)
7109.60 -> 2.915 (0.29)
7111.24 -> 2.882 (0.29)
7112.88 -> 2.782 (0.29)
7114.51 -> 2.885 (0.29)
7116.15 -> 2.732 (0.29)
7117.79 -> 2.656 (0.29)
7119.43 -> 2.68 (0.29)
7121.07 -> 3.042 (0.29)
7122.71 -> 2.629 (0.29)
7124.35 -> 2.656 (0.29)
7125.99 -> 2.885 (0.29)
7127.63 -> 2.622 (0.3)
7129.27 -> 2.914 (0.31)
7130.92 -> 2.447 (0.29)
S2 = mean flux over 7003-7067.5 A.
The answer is 2.66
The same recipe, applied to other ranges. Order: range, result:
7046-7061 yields 2.77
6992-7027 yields 2.7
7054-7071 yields 2.63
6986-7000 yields 2.71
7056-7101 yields 2.63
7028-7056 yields 2.63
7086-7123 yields 2.72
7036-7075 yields 2.63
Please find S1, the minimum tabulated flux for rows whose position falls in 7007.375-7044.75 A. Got 2.036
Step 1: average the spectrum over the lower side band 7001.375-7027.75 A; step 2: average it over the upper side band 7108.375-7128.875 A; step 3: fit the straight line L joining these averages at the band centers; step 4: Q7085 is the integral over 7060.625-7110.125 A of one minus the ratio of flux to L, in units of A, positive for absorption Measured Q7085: 1.8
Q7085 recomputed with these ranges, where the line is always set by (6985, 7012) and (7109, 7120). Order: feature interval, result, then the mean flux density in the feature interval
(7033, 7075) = 1.5 A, 2.63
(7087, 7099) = 1.0 A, 2.55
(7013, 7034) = -0.1 A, 2.71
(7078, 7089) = 0.6 A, 2.61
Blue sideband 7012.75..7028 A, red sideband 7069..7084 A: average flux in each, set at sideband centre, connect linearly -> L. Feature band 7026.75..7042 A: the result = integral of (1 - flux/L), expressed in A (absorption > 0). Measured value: 0.97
